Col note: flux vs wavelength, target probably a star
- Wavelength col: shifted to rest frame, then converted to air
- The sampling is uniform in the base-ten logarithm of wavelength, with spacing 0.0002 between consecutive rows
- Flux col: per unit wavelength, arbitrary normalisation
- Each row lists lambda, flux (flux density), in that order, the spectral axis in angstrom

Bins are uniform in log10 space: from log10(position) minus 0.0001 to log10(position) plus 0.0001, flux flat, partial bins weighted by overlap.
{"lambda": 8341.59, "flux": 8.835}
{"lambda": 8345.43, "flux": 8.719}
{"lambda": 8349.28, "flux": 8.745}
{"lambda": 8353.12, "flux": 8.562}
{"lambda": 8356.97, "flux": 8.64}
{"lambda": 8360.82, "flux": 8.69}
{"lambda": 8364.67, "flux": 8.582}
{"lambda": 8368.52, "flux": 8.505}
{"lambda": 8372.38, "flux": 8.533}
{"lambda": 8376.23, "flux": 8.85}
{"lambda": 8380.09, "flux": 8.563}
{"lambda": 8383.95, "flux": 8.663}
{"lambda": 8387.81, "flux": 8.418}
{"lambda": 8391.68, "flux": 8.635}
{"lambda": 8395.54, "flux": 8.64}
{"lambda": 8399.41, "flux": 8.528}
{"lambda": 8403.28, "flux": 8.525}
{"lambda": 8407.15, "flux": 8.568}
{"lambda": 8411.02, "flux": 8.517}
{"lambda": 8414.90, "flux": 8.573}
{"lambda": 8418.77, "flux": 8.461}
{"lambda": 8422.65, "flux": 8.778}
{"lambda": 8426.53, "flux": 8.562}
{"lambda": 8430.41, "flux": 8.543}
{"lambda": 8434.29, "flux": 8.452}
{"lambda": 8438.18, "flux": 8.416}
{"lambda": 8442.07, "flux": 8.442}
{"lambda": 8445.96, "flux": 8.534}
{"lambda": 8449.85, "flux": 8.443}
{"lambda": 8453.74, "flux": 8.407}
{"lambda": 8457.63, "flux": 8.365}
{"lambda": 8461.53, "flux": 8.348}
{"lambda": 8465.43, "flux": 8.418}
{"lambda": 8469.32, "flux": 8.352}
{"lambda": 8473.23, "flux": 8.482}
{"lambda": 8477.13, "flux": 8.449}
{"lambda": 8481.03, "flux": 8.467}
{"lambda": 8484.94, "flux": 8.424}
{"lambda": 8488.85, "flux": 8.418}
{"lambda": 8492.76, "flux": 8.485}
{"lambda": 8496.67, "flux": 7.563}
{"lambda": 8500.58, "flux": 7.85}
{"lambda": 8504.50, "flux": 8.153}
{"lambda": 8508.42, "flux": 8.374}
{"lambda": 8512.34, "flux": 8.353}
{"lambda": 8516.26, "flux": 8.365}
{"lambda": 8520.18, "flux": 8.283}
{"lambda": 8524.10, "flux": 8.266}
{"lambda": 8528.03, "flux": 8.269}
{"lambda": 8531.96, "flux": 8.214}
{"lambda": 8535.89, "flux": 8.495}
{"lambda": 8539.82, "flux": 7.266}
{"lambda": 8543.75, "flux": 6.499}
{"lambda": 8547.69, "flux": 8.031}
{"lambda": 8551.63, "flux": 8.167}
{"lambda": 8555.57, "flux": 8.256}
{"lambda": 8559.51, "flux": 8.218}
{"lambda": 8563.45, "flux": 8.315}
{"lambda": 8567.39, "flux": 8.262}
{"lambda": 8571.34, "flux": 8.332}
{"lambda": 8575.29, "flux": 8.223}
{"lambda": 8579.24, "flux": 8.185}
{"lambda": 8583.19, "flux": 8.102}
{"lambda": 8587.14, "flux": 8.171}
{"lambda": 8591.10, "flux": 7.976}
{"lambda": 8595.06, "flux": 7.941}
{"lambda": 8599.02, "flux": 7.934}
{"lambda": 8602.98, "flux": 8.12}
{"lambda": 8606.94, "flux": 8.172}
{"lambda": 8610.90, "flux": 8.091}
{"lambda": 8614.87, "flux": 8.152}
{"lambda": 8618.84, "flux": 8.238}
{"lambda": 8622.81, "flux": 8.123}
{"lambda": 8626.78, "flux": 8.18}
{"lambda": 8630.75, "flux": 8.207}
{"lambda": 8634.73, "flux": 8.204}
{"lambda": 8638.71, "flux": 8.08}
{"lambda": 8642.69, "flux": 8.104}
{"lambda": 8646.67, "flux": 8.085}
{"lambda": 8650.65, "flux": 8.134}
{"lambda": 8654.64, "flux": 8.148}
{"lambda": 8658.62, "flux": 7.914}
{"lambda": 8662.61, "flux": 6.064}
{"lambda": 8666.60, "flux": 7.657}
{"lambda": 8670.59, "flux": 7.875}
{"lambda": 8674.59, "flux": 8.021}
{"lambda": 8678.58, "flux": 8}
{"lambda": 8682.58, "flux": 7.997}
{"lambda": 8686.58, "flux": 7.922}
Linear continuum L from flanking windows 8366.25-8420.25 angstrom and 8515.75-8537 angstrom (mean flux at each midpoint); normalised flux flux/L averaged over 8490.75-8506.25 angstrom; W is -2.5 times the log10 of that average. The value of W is 0.05 mag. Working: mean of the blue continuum 8.57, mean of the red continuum 8.31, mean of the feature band 8.01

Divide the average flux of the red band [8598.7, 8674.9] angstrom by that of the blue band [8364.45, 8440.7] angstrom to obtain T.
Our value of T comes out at 0.9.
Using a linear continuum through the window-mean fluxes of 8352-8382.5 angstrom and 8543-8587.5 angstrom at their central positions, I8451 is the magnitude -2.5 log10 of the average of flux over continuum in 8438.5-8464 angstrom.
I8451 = 0.00 mag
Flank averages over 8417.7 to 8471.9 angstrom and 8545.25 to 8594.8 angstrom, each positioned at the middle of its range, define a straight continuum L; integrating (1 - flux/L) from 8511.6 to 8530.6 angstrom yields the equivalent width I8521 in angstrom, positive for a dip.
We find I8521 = 0.0 angstrom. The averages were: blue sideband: 8.46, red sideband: 8.16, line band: 8.3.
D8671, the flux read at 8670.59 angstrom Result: 7.875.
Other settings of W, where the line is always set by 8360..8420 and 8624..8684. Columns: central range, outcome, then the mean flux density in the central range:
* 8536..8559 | 0.059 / 7.75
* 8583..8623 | -0.007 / 8.09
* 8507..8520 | -0.011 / 8.35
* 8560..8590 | -0.014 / 8.22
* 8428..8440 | -0.001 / 8.47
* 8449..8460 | 0.002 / 8.4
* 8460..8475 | -0.002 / 8.4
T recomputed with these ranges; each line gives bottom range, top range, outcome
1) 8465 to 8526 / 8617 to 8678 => 0.96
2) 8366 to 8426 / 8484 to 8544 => 0.95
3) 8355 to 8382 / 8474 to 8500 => 0.96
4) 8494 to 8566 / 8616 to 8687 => 0.99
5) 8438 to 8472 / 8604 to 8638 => 0.97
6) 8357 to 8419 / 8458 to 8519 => 0.97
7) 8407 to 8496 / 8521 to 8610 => 0.95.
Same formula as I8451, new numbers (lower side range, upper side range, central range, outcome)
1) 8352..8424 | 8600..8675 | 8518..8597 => 0.01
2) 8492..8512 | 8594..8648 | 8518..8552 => 0.02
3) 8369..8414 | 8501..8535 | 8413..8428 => -0.01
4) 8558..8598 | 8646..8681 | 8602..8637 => -0.03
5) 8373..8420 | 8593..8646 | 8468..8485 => 0.00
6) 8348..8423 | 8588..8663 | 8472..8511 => 0.01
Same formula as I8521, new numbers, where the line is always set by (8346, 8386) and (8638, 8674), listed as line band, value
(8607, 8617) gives -0.3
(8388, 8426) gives -0.3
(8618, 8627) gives -0.3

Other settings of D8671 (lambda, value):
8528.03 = 8.269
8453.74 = 8.407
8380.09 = 8.563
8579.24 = 8.185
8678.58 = 8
